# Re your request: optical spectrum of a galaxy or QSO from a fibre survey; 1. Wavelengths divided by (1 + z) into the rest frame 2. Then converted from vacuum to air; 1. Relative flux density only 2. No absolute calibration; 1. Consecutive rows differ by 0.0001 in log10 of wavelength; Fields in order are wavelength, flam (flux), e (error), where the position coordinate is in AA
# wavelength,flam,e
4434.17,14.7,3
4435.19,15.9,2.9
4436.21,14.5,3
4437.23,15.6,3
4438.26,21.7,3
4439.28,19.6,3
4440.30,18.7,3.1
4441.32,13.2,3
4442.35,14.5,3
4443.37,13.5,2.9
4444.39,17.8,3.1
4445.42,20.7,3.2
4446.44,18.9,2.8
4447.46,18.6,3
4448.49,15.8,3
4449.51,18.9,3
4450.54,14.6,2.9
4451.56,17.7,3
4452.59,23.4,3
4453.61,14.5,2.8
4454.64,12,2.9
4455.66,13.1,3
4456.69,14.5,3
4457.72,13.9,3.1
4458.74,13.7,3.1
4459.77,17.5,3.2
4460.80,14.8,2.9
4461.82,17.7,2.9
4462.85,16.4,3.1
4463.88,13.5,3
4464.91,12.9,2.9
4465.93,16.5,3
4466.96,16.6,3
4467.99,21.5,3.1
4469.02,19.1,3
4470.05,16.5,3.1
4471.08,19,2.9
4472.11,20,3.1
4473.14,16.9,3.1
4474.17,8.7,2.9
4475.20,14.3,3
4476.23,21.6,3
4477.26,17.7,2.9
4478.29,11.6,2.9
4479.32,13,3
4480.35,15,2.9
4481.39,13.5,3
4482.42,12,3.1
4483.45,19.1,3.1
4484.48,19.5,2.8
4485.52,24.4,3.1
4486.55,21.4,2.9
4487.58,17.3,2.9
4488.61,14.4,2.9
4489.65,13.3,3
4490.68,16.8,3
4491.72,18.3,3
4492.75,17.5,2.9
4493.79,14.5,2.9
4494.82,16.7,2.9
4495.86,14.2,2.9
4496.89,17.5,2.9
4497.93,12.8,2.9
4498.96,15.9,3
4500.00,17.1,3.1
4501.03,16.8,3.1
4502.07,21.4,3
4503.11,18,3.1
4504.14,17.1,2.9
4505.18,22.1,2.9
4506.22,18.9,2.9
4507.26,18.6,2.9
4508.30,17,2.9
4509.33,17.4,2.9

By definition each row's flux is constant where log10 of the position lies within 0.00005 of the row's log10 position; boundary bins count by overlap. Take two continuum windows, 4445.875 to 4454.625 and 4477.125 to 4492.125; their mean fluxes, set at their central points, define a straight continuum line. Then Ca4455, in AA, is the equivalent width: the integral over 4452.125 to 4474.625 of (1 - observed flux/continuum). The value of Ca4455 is 1.4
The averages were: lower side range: 17.5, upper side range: 16.4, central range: 16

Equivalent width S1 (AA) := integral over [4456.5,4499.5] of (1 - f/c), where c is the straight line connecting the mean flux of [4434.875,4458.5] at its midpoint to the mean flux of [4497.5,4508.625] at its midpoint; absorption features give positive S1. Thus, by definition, 2.5 AA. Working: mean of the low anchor 16.6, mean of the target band 16.3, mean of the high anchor 17.8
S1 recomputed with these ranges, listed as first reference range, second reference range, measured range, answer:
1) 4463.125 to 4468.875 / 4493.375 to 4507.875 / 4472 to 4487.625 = 0.2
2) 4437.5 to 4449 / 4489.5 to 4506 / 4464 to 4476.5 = 0.3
